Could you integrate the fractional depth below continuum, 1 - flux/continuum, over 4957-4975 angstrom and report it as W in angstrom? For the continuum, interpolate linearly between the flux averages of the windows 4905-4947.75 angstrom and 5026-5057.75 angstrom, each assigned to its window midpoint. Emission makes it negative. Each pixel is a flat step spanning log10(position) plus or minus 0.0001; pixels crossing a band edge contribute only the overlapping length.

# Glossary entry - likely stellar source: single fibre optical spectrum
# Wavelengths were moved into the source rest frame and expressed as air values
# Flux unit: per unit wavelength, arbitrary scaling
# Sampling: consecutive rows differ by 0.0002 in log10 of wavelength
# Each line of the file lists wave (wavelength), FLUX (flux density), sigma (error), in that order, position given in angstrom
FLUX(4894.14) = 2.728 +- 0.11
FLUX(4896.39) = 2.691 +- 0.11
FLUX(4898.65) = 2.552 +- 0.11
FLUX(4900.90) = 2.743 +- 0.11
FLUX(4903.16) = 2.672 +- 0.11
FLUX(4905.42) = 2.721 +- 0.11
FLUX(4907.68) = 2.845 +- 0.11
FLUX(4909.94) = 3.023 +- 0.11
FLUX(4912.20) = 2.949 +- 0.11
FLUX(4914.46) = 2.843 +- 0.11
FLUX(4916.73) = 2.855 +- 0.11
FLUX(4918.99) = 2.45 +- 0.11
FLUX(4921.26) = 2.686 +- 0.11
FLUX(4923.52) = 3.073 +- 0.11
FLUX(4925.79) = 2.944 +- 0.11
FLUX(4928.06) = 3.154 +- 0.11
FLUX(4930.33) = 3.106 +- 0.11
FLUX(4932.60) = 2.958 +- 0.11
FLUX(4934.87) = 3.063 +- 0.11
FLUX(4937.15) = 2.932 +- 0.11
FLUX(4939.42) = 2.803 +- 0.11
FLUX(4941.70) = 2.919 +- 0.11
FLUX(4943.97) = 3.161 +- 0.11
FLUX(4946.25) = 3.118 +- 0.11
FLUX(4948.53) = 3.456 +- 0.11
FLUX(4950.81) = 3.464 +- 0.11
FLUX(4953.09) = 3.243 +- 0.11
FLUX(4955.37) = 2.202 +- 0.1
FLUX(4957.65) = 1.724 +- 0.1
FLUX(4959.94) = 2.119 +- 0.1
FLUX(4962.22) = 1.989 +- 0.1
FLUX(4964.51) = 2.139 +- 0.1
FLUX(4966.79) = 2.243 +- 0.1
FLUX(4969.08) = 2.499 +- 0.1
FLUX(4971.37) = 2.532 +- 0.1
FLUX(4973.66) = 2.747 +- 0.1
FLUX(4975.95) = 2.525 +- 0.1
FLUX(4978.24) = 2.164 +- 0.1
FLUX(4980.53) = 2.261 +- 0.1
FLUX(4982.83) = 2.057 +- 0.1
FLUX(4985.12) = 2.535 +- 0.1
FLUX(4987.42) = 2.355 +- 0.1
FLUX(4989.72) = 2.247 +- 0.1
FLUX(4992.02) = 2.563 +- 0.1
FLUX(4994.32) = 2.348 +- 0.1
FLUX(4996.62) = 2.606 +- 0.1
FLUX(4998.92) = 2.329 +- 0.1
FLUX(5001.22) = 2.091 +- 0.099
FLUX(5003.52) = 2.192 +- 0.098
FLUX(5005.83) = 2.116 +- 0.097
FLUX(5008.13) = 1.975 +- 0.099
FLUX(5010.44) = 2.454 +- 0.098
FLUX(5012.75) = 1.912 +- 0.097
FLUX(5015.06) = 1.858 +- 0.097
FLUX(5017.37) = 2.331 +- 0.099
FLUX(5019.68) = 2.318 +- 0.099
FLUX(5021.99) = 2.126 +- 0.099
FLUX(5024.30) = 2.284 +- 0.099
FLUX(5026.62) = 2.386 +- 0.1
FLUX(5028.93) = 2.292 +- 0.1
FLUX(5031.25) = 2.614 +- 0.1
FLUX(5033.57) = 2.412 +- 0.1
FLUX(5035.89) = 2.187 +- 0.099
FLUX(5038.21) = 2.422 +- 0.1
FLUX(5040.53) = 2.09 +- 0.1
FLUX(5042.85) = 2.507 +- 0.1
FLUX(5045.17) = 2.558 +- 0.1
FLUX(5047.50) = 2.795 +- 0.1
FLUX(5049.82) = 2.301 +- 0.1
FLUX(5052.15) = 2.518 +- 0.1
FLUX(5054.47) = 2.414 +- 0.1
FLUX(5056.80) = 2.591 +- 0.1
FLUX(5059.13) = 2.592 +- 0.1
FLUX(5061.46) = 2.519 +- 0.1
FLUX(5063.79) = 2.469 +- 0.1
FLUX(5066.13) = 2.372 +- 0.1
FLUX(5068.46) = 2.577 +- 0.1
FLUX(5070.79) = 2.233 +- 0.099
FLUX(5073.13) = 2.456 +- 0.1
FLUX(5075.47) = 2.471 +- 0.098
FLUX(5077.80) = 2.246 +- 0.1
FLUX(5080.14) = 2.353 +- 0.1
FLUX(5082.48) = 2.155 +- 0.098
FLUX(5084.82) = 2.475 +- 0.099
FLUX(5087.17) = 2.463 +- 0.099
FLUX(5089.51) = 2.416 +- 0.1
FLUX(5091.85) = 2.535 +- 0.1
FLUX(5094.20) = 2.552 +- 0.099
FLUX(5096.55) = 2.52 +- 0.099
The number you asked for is 3.2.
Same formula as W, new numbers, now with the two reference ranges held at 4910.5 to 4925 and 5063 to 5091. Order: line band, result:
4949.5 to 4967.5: 2.06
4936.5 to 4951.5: -2.01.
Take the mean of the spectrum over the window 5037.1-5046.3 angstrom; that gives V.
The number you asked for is 2.39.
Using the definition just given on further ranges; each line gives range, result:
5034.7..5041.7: 2.23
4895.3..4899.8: 2.62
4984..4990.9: 2.38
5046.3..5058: 2.52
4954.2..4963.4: 2.01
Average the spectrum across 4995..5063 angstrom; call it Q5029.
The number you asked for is 2.34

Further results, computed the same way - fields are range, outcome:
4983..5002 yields 2.37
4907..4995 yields 2.67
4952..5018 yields 2.29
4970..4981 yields 2.46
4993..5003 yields 2.34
